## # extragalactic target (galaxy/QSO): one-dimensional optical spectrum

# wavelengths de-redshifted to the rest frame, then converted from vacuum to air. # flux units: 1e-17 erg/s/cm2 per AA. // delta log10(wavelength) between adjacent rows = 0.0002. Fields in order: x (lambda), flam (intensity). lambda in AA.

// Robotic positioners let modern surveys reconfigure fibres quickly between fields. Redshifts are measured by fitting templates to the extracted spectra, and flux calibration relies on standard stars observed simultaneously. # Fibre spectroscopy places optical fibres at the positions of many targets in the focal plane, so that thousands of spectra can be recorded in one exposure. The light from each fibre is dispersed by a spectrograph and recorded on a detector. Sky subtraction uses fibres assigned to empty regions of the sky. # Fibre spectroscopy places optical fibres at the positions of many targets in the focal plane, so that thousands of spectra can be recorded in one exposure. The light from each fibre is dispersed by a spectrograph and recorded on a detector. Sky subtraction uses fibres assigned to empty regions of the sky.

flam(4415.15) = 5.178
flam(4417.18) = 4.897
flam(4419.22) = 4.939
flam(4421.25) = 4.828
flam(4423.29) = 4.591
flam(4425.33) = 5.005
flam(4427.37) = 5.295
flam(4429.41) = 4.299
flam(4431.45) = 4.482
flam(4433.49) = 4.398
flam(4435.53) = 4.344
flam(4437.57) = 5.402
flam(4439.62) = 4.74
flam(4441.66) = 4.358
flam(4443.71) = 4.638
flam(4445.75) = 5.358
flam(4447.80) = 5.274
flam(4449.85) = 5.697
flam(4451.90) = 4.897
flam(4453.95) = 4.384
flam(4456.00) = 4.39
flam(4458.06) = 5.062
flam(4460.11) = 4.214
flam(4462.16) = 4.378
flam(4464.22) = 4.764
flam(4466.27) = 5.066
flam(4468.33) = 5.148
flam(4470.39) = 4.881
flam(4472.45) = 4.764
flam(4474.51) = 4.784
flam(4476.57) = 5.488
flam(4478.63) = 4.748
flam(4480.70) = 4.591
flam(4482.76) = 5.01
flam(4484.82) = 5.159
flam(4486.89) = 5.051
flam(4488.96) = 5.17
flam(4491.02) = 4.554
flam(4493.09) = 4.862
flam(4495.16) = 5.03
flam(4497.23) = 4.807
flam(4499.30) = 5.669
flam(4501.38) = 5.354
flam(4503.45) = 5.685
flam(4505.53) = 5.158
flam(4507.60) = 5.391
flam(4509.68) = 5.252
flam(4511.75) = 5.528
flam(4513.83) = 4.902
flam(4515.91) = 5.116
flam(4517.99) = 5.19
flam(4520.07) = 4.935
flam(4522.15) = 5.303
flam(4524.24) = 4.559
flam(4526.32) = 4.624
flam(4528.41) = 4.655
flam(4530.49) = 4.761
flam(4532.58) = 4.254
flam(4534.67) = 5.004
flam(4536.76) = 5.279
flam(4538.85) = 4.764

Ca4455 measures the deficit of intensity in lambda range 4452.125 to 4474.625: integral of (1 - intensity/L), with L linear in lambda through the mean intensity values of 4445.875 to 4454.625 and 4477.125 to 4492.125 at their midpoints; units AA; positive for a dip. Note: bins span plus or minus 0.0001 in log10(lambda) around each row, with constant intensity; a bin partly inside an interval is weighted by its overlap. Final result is 1.45 AA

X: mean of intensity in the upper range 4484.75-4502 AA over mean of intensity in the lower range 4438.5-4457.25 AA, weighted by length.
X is 1.04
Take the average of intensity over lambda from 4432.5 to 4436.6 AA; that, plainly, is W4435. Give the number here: 4.39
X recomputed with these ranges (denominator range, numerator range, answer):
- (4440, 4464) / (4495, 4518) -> 1.10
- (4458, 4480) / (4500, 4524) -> 1.08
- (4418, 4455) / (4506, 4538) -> 1.03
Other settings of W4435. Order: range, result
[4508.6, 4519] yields 5.2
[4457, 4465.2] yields 4.6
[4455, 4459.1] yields 4.72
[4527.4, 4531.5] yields 4.71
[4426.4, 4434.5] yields 4.62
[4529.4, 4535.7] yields 4.67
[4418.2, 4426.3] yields 4.84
